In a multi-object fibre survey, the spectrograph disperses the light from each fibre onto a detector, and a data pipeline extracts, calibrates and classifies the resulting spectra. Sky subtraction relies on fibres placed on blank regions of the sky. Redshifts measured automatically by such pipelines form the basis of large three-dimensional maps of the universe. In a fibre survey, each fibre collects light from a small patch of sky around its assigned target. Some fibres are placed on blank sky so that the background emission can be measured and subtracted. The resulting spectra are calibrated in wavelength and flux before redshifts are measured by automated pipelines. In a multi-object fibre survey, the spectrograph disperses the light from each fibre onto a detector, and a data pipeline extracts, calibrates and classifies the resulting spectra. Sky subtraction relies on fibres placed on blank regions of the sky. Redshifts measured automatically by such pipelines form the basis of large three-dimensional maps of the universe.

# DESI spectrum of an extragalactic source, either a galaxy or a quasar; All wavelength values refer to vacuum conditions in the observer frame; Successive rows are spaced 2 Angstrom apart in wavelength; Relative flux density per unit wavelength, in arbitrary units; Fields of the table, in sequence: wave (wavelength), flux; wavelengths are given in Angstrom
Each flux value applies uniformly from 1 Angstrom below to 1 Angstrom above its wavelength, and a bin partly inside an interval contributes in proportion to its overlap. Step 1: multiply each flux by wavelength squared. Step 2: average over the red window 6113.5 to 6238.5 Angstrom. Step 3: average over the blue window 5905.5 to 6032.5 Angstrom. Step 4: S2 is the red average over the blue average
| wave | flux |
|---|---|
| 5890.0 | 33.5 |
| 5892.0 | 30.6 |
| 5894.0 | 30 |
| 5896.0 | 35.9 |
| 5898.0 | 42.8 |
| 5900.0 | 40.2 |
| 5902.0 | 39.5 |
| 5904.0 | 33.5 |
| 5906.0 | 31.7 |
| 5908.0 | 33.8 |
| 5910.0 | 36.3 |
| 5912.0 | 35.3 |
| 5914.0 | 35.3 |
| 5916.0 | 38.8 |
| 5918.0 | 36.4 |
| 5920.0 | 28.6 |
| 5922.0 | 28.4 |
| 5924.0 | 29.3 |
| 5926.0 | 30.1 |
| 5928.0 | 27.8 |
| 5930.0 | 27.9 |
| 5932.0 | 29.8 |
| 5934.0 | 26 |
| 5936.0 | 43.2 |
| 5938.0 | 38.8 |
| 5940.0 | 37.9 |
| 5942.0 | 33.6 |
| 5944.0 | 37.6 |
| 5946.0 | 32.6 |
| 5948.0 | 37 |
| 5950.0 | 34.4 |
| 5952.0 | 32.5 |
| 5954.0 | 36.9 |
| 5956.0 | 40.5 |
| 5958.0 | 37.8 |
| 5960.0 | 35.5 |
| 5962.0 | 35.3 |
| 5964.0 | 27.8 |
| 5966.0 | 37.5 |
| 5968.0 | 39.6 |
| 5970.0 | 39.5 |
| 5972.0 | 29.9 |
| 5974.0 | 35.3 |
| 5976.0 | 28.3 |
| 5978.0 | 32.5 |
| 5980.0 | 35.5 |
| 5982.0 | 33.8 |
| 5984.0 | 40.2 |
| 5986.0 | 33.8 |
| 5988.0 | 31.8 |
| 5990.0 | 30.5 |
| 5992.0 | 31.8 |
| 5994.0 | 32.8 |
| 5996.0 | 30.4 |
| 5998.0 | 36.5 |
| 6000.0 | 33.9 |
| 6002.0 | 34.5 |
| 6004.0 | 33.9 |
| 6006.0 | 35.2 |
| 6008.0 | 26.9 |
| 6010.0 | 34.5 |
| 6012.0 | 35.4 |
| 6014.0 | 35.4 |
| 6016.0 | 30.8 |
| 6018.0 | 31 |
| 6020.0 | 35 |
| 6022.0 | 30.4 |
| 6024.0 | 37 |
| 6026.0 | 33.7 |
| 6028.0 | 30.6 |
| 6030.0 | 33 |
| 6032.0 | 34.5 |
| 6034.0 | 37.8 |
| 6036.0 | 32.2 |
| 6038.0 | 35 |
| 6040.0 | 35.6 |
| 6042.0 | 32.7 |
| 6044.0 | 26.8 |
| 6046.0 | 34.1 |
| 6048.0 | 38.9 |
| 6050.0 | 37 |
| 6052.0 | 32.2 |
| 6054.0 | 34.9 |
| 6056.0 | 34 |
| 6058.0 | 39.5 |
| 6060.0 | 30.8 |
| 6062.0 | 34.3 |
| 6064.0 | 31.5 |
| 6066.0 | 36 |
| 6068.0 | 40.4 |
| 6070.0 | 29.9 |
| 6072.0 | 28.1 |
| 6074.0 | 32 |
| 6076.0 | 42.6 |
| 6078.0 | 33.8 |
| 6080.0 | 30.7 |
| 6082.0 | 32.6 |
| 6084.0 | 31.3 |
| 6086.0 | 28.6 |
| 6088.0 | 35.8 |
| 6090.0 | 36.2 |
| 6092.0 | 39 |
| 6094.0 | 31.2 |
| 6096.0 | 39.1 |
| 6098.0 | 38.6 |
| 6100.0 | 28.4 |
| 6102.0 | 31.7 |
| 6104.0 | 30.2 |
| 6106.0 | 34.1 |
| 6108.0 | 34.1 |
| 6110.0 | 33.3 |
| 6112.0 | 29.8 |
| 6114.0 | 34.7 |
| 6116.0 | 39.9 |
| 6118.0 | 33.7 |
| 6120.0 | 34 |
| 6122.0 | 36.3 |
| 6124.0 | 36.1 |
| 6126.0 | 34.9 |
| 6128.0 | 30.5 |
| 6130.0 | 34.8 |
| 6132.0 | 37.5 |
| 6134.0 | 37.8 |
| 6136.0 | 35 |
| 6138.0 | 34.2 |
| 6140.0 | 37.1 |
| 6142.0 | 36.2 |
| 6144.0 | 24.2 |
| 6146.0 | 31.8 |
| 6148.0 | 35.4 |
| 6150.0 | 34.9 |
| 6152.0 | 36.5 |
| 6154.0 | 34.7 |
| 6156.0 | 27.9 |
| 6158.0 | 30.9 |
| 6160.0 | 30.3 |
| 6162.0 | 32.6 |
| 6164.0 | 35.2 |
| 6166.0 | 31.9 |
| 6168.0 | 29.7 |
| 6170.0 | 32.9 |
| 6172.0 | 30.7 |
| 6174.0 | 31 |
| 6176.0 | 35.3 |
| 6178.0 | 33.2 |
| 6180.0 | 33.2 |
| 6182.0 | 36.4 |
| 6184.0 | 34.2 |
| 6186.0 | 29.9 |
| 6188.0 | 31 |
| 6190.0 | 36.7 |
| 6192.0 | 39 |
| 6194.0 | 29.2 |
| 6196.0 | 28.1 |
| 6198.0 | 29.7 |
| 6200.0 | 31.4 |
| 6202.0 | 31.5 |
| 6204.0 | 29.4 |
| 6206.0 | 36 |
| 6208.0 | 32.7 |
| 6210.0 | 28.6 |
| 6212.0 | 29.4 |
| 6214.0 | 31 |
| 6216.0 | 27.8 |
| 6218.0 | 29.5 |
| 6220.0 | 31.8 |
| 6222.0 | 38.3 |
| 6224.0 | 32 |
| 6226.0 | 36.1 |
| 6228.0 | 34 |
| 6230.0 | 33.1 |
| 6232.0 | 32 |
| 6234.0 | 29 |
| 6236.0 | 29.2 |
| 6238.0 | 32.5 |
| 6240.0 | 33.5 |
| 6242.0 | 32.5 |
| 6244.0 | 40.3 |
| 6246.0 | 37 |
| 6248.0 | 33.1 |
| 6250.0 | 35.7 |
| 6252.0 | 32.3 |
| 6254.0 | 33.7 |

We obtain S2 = 1.0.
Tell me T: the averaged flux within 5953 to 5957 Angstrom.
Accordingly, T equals 38.7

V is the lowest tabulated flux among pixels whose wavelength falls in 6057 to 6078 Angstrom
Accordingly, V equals 28.1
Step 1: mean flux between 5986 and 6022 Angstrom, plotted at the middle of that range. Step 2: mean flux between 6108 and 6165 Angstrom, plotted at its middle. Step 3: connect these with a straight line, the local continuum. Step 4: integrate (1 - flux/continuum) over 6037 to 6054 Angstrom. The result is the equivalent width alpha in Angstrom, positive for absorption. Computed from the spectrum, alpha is -0.44 Angstrom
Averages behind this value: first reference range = 32.9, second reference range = 33.9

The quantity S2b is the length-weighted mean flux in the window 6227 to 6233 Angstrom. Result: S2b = 33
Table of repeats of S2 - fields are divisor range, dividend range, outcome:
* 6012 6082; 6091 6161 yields 1.03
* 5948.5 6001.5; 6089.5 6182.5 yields 1.03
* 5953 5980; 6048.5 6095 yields 1.00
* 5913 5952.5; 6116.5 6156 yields 1.10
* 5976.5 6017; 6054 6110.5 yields 1.04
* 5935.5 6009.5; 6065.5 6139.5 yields 1.03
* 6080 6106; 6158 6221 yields 0.98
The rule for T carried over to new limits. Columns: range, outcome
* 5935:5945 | 38.2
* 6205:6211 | 32.4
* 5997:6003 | 35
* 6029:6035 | 35.1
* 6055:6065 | 34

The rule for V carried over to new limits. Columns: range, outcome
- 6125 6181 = 24.2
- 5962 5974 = 27.8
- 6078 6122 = 28.4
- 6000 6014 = 26.9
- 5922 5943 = 26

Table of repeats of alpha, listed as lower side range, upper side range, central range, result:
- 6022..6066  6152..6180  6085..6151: -2.5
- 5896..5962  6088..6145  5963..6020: 1.7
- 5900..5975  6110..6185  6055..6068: -0.3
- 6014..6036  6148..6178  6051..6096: -1.2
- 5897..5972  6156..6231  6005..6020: 0.5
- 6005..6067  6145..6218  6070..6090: 0.3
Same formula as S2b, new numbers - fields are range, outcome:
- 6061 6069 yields 35.5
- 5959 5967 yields 34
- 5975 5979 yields 30.4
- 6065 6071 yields 35.4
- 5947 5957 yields 36.3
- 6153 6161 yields 31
